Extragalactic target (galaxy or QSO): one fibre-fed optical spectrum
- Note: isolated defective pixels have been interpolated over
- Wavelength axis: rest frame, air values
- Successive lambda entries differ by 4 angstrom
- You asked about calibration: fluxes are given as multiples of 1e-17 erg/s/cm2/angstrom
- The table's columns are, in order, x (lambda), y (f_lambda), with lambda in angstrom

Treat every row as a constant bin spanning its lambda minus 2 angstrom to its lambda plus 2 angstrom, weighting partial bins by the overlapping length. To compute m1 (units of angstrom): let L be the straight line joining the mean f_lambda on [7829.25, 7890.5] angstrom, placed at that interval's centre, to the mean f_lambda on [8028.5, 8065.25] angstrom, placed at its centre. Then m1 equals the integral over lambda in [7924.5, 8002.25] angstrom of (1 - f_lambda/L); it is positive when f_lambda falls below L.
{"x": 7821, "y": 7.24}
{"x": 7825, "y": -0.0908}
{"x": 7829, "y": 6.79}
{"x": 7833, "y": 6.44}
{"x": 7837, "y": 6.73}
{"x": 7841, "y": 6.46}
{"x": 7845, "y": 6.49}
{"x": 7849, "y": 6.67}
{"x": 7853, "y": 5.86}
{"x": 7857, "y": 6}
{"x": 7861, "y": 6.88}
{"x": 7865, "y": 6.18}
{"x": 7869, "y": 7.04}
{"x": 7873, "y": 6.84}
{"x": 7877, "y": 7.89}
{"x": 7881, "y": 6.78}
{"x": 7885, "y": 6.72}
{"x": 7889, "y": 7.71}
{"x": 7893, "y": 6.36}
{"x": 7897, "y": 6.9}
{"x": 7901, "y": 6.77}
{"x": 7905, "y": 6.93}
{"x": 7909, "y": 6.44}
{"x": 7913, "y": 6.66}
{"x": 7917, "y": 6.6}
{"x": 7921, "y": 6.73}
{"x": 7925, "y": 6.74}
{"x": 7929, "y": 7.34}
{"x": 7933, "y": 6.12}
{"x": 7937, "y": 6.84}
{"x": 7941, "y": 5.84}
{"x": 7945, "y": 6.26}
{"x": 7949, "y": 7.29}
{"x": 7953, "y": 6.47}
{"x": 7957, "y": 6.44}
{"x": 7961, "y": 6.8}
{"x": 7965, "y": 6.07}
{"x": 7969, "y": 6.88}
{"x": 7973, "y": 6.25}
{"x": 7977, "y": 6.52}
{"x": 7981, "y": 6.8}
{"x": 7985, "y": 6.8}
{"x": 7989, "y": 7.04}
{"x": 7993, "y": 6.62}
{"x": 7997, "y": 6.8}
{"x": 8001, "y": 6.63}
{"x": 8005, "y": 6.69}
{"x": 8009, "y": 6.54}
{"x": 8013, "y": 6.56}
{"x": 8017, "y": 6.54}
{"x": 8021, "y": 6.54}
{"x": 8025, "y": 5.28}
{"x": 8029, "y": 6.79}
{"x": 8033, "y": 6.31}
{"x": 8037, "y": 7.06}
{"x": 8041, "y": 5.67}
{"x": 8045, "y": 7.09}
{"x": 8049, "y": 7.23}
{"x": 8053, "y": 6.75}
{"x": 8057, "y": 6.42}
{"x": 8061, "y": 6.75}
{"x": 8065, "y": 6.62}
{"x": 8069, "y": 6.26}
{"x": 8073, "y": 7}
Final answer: 0.7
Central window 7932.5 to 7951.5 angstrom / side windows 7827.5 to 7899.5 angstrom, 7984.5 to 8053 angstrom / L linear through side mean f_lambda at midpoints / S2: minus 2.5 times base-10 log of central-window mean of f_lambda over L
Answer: 0.03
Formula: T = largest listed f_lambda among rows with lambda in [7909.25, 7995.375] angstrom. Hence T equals 7.34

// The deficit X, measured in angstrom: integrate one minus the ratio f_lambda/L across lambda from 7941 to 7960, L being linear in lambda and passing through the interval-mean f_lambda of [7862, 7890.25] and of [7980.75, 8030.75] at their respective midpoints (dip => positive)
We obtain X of 0.6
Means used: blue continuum 7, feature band 6.54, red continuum 6.58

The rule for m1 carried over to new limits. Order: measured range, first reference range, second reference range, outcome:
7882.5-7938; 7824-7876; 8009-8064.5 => -4.2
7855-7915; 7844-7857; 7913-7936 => -3.1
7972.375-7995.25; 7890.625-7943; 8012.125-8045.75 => -0.7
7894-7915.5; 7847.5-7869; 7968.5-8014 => -0.8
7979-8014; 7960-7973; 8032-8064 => -0.8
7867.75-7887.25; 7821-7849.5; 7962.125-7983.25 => -3.6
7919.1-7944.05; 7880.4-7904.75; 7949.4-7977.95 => 0.4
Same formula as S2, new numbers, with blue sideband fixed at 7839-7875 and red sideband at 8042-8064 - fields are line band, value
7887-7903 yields -0.06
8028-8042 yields 0.04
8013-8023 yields 0.03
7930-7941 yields 0.03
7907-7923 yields 0.00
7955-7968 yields 0.03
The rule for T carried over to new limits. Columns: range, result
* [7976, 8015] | 7.04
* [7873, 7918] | 7.89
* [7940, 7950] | 7.29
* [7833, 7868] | 6.88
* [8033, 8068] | 7.23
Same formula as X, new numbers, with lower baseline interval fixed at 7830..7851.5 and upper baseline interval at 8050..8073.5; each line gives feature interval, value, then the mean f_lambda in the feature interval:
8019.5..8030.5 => 0.8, 6.16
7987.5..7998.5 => -0.3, 6.81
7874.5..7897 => -1.7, 7.07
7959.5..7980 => 0.3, 6.51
